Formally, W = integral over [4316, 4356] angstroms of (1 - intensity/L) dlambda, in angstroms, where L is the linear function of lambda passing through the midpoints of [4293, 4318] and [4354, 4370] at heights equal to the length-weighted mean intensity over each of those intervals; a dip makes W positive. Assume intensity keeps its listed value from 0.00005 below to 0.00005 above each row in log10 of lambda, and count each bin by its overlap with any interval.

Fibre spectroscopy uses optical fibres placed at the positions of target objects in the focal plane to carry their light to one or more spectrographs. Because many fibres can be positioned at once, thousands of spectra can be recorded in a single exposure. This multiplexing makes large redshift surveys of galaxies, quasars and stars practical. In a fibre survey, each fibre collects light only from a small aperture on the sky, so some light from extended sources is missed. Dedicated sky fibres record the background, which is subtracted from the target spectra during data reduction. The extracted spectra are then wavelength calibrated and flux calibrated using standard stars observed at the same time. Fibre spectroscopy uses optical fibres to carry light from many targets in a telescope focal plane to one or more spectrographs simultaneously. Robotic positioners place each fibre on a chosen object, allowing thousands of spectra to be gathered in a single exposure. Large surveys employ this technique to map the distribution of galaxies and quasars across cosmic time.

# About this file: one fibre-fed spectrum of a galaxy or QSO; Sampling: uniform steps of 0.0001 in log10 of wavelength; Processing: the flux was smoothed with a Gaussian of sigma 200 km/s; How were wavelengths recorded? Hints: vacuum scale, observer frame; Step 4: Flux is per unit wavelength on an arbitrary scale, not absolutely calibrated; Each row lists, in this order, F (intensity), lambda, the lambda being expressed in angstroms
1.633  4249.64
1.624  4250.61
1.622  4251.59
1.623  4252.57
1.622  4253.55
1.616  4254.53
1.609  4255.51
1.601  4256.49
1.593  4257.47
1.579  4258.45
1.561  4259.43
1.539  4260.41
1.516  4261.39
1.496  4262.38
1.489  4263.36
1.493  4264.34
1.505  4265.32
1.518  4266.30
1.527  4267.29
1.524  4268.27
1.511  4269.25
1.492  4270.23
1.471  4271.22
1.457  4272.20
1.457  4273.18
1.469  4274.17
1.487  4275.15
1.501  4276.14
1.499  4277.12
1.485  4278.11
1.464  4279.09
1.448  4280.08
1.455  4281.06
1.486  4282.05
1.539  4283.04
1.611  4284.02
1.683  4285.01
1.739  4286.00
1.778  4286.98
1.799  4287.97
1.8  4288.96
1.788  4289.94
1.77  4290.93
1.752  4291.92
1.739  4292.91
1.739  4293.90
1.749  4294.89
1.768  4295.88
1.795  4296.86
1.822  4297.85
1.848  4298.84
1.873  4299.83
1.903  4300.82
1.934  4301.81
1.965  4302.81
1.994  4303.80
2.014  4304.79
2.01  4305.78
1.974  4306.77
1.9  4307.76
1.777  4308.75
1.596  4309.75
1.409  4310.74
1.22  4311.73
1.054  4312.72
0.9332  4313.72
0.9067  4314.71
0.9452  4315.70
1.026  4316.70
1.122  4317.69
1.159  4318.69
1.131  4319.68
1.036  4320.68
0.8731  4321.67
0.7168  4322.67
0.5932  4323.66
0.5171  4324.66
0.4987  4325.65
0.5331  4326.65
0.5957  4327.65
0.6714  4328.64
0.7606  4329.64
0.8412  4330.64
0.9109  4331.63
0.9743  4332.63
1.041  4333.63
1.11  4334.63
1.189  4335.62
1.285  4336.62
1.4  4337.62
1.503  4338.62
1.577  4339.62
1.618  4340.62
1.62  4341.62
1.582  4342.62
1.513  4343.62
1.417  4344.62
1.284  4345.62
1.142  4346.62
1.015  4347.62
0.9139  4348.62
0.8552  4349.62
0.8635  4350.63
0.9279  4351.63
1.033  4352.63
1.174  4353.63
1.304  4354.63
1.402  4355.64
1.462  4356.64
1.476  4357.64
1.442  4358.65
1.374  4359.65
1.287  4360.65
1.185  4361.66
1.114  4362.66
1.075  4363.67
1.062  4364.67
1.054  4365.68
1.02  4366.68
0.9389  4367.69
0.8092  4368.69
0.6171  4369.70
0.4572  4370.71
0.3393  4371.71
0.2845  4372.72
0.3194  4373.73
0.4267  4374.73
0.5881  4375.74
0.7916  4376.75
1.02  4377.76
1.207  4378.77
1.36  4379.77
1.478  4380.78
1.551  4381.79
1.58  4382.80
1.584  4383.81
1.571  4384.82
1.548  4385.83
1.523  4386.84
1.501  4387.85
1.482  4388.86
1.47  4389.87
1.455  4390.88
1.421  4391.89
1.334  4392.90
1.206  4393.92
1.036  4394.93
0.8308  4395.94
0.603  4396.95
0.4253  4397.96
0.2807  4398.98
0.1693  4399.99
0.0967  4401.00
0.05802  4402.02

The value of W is 8.59 angstroms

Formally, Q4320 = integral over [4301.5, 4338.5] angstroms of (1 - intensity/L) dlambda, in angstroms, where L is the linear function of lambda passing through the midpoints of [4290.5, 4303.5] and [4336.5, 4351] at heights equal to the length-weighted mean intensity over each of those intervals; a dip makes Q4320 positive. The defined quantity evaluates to 9.6 angstroms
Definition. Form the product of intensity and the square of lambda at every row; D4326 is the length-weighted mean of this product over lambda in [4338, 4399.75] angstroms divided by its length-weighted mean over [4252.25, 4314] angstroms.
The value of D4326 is 0.7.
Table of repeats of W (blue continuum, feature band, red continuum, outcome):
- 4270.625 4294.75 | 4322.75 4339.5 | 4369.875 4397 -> 5.50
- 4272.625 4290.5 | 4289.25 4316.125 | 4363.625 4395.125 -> -3.51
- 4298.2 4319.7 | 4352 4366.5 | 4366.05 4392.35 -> -0.22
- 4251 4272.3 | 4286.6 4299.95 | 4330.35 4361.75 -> -3.28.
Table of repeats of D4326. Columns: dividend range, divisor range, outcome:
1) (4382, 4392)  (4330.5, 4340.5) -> 1.28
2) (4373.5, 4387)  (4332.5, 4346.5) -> 0.89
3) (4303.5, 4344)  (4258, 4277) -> 0.81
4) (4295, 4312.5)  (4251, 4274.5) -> 1.19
